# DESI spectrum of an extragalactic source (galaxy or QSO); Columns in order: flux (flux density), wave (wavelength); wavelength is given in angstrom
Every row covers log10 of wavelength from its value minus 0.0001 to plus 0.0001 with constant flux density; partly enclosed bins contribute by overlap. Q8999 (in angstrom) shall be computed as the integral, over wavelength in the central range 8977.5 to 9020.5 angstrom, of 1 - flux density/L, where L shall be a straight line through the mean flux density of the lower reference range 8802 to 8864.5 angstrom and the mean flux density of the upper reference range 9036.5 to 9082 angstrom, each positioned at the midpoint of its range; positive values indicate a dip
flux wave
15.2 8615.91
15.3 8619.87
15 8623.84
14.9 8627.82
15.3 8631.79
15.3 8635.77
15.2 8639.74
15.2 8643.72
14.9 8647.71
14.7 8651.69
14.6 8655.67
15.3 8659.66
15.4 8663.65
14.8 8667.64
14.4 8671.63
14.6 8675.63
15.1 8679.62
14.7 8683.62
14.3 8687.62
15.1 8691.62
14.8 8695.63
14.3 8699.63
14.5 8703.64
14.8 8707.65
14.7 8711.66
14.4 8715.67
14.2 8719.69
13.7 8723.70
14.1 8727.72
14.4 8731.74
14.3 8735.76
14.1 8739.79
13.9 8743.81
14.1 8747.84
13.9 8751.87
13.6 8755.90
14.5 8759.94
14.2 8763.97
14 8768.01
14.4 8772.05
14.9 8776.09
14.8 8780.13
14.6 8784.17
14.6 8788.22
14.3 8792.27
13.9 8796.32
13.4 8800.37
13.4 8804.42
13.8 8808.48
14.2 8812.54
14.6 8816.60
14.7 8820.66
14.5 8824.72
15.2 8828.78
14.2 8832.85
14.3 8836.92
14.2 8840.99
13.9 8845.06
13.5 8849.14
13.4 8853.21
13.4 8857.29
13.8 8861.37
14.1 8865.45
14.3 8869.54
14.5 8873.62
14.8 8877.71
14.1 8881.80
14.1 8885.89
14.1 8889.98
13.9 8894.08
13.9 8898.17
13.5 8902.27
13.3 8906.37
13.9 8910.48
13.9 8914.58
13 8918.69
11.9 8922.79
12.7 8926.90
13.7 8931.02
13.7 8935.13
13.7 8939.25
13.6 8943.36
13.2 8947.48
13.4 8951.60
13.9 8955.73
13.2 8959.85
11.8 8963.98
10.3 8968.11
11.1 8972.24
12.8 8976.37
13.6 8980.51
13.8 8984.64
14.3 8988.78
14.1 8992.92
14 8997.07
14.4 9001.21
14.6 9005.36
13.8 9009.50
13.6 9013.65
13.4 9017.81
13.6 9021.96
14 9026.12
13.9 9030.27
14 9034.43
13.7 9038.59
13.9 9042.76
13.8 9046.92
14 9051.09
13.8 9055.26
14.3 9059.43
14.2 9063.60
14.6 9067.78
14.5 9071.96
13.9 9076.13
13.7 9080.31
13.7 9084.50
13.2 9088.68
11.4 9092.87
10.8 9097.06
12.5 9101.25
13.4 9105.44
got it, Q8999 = 0.4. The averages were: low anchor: 14.1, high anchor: 14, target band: 13.9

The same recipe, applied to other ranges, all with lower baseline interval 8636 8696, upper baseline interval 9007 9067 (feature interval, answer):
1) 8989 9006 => -0.3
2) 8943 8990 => 4.0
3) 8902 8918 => 0.7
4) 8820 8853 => 0.4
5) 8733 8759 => 1.2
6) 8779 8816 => 1.1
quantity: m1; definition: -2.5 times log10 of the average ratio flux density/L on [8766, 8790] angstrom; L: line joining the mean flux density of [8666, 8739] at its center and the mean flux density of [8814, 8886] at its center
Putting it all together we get -0.02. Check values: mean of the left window 14.5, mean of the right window 14.2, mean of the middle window 14.6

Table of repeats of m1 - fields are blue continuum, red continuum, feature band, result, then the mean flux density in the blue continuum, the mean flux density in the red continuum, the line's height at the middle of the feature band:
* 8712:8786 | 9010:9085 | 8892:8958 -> 0.048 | 14.2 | 13.9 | 14.1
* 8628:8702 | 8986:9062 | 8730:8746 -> 0.040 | 14.9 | 14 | 14.7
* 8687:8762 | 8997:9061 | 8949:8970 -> 0.119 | 14.3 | 13.9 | 14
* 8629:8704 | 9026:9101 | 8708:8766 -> 0.036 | 14.9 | 13.6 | 14.6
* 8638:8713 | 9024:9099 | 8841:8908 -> 0.022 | 14.8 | 13.6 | 14.2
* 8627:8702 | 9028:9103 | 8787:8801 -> 0.029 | 14.9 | 13.6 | 14.5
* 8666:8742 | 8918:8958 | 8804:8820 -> -0.014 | 14.5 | 13.3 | 13.9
